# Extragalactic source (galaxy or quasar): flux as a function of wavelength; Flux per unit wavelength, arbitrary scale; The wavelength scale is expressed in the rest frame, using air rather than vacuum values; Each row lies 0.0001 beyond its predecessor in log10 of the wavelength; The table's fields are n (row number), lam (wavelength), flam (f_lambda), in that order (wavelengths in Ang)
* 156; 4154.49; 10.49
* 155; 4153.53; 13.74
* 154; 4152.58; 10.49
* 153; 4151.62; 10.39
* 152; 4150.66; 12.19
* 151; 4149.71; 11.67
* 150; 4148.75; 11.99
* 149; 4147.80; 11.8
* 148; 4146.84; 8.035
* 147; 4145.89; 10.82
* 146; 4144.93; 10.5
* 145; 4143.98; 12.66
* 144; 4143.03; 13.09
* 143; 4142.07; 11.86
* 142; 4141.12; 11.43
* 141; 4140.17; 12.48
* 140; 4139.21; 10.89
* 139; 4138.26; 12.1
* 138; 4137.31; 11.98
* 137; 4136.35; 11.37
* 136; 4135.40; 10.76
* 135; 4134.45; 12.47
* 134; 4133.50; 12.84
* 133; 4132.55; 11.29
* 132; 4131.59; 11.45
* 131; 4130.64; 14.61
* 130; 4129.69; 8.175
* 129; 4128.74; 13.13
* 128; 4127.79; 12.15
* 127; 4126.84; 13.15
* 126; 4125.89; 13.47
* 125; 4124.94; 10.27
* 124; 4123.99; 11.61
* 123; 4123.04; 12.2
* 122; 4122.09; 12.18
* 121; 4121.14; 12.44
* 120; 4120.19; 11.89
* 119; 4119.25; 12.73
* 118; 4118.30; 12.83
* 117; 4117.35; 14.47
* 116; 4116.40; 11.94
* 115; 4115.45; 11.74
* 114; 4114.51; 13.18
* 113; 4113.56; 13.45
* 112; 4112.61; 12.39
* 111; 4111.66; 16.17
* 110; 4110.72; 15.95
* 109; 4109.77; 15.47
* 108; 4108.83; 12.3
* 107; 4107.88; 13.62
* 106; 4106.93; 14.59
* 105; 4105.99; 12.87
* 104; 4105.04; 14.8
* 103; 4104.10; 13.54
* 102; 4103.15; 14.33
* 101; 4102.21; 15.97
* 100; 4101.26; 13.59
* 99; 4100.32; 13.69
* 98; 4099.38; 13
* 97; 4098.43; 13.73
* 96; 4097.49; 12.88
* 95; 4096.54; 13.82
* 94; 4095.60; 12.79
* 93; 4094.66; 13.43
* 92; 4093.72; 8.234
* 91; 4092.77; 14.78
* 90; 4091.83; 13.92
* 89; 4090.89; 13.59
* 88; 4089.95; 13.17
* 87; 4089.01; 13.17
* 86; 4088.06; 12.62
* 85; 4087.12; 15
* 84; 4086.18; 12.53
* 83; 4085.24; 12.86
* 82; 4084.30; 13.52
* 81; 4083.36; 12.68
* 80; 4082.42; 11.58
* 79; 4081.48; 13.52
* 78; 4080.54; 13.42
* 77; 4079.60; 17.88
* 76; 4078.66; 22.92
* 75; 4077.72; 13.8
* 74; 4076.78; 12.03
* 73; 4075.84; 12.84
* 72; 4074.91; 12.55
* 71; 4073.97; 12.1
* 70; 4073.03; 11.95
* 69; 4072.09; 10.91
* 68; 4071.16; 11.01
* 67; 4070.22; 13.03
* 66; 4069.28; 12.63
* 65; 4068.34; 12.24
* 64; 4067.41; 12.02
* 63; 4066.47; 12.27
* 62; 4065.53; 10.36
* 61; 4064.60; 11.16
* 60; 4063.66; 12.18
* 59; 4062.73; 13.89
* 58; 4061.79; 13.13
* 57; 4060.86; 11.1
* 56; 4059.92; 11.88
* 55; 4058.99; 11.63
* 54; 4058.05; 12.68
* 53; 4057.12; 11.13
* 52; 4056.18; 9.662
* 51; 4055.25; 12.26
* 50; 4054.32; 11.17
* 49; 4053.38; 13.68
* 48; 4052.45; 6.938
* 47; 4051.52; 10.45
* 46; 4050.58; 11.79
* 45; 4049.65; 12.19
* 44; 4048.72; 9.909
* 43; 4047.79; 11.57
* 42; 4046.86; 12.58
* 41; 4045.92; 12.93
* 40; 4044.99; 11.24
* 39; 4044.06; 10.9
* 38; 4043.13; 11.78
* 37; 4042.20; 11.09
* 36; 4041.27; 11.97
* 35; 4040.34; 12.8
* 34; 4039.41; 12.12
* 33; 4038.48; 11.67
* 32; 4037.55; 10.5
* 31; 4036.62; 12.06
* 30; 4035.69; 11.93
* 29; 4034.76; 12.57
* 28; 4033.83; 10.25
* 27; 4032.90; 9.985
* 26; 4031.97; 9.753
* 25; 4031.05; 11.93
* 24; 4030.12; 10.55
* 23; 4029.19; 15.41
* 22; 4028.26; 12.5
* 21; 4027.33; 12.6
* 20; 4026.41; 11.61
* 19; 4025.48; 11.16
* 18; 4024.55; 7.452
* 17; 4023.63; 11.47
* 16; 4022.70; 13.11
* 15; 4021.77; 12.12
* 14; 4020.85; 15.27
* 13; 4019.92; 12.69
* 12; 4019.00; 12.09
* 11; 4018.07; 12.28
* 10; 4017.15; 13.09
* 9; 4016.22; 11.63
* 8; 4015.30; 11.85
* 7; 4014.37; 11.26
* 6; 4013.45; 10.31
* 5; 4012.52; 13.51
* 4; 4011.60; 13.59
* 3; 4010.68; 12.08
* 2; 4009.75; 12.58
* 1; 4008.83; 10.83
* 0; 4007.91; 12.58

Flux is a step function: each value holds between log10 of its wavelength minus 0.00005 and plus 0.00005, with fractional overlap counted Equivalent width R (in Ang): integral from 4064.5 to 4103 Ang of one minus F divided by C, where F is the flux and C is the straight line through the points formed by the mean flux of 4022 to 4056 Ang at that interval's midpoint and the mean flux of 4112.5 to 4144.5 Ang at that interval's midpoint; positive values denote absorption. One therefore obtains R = -4.4 Ang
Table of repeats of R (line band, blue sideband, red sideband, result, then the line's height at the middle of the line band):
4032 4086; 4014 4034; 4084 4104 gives 2.04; 12.6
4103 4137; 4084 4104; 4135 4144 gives -0.83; 12.5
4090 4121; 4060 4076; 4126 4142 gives -3.85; 12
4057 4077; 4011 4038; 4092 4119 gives 1.11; 12.8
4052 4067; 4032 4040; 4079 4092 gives 1.01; 12.4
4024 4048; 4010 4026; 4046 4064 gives 0.52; 11.8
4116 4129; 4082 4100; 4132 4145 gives -0.20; 12.3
